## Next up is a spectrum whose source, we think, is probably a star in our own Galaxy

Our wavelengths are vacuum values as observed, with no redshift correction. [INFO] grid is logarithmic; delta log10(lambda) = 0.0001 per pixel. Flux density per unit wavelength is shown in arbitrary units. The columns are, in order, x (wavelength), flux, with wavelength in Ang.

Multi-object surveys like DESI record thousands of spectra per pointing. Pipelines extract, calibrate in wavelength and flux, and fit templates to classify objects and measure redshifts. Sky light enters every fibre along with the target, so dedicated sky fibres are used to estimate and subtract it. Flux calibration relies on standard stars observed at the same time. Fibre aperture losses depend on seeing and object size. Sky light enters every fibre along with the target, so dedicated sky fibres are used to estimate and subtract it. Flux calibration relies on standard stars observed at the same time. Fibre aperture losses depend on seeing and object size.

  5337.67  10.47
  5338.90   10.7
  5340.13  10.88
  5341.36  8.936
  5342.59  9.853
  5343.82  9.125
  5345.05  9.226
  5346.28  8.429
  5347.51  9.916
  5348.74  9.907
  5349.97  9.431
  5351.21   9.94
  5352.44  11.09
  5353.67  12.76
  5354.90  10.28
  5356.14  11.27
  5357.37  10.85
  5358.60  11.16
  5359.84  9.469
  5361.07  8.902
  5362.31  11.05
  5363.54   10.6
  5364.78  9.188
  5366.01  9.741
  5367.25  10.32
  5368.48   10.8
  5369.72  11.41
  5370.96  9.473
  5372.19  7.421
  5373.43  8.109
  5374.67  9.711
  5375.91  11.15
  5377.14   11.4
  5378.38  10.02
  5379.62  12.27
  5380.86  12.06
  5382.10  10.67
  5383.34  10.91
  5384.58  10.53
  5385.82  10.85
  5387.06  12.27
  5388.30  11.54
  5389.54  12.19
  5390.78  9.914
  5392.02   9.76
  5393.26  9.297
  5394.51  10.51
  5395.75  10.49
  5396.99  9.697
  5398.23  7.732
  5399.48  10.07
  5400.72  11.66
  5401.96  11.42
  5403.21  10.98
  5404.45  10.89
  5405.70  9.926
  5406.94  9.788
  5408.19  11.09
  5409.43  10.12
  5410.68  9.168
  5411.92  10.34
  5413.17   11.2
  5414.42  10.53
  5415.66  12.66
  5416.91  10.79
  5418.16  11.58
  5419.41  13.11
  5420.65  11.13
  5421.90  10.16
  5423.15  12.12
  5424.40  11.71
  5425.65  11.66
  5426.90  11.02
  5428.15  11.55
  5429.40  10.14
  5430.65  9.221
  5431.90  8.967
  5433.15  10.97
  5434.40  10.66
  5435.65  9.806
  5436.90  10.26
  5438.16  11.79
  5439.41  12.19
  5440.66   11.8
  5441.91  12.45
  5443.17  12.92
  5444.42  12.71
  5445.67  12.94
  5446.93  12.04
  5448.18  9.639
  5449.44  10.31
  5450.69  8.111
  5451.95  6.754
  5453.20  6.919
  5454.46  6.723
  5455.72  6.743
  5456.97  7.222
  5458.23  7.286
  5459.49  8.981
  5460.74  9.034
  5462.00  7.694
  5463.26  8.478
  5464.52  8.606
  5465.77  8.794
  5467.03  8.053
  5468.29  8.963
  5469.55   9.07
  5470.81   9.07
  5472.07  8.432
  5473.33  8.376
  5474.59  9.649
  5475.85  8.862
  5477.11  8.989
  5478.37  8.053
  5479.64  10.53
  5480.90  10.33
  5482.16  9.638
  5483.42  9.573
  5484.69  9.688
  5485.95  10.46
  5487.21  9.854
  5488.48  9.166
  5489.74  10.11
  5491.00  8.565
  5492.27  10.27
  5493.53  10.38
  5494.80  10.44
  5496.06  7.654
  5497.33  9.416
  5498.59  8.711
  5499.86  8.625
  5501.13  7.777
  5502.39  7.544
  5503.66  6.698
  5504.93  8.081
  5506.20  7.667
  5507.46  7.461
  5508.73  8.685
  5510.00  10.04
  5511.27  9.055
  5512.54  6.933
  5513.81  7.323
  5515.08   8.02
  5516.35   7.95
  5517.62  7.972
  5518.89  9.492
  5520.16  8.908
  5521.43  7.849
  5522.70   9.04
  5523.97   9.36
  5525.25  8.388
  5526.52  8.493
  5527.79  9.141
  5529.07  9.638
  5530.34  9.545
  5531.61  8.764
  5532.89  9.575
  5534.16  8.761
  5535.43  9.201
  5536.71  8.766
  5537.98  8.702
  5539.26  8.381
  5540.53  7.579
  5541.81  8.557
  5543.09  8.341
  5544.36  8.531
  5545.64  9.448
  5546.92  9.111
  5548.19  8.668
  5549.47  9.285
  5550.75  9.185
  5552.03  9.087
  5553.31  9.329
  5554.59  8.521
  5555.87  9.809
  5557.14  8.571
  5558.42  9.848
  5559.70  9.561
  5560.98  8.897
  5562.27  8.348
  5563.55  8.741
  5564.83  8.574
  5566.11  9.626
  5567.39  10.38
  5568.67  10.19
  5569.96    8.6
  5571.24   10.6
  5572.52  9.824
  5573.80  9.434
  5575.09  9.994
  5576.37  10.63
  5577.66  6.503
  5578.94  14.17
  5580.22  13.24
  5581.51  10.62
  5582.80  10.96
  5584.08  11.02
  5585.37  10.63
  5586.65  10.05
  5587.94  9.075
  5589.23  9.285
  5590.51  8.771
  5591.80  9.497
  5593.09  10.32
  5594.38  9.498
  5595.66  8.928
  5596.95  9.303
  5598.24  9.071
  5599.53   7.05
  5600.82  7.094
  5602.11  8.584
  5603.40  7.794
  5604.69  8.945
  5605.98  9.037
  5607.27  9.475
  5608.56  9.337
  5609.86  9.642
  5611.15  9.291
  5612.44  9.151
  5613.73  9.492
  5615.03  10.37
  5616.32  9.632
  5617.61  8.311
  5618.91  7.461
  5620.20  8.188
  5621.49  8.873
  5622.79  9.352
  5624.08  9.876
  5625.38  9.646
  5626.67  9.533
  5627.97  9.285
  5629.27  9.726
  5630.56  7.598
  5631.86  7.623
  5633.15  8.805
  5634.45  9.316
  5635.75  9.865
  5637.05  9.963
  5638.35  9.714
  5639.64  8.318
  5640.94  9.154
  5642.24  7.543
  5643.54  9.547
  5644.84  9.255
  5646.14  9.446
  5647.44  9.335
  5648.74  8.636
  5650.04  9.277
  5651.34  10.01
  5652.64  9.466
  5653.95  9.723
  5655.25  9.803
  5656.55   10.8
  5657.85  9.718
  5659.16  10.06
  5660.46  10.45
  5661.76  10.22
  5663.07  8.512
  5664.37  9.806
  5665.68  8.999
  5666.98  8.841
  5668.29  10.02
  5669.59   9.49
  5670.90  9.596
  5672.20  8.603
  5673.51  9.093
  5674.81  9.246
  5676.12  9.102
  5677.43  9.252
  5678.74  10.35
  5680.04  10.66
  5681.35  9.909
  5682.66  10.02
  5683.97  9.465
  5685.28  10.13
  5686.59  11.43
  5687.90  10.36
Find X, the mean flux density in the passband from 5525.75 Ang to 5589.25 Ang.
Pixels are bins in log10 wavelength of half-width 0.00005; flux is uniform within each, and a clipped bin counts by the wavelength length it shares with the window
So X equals 9.44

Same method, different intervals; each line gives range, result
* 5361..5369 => 10.2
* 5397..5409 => 10.4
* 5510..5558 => 8.76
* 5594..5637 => 8.96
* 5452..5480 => 8.33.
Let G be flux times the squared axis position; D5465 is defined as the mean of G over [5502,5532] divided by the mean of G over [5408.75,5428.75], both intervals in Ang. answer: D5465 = 0.8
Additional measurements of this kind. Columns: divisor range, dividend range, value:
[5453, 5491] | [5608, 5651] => 1.10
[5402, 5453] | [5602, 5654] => 0.90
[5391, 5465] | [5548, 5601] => 0.99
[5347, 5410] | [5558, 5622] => 0.98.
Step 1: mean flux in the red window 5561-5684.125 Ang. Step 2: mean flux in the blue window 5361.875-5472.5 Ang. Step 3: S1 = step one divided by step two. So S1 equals 0.9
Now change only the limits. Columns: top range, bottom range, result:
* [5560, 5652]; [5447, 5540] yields 1.07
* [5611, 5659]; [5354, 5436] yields 0.87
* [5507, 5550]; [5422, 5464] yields 0.87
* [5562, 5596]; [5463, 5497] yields 1.07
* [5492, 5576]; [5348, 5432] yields 0.84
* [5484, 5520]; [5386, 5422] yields 0.81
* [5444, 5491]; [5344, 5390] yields 0.87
